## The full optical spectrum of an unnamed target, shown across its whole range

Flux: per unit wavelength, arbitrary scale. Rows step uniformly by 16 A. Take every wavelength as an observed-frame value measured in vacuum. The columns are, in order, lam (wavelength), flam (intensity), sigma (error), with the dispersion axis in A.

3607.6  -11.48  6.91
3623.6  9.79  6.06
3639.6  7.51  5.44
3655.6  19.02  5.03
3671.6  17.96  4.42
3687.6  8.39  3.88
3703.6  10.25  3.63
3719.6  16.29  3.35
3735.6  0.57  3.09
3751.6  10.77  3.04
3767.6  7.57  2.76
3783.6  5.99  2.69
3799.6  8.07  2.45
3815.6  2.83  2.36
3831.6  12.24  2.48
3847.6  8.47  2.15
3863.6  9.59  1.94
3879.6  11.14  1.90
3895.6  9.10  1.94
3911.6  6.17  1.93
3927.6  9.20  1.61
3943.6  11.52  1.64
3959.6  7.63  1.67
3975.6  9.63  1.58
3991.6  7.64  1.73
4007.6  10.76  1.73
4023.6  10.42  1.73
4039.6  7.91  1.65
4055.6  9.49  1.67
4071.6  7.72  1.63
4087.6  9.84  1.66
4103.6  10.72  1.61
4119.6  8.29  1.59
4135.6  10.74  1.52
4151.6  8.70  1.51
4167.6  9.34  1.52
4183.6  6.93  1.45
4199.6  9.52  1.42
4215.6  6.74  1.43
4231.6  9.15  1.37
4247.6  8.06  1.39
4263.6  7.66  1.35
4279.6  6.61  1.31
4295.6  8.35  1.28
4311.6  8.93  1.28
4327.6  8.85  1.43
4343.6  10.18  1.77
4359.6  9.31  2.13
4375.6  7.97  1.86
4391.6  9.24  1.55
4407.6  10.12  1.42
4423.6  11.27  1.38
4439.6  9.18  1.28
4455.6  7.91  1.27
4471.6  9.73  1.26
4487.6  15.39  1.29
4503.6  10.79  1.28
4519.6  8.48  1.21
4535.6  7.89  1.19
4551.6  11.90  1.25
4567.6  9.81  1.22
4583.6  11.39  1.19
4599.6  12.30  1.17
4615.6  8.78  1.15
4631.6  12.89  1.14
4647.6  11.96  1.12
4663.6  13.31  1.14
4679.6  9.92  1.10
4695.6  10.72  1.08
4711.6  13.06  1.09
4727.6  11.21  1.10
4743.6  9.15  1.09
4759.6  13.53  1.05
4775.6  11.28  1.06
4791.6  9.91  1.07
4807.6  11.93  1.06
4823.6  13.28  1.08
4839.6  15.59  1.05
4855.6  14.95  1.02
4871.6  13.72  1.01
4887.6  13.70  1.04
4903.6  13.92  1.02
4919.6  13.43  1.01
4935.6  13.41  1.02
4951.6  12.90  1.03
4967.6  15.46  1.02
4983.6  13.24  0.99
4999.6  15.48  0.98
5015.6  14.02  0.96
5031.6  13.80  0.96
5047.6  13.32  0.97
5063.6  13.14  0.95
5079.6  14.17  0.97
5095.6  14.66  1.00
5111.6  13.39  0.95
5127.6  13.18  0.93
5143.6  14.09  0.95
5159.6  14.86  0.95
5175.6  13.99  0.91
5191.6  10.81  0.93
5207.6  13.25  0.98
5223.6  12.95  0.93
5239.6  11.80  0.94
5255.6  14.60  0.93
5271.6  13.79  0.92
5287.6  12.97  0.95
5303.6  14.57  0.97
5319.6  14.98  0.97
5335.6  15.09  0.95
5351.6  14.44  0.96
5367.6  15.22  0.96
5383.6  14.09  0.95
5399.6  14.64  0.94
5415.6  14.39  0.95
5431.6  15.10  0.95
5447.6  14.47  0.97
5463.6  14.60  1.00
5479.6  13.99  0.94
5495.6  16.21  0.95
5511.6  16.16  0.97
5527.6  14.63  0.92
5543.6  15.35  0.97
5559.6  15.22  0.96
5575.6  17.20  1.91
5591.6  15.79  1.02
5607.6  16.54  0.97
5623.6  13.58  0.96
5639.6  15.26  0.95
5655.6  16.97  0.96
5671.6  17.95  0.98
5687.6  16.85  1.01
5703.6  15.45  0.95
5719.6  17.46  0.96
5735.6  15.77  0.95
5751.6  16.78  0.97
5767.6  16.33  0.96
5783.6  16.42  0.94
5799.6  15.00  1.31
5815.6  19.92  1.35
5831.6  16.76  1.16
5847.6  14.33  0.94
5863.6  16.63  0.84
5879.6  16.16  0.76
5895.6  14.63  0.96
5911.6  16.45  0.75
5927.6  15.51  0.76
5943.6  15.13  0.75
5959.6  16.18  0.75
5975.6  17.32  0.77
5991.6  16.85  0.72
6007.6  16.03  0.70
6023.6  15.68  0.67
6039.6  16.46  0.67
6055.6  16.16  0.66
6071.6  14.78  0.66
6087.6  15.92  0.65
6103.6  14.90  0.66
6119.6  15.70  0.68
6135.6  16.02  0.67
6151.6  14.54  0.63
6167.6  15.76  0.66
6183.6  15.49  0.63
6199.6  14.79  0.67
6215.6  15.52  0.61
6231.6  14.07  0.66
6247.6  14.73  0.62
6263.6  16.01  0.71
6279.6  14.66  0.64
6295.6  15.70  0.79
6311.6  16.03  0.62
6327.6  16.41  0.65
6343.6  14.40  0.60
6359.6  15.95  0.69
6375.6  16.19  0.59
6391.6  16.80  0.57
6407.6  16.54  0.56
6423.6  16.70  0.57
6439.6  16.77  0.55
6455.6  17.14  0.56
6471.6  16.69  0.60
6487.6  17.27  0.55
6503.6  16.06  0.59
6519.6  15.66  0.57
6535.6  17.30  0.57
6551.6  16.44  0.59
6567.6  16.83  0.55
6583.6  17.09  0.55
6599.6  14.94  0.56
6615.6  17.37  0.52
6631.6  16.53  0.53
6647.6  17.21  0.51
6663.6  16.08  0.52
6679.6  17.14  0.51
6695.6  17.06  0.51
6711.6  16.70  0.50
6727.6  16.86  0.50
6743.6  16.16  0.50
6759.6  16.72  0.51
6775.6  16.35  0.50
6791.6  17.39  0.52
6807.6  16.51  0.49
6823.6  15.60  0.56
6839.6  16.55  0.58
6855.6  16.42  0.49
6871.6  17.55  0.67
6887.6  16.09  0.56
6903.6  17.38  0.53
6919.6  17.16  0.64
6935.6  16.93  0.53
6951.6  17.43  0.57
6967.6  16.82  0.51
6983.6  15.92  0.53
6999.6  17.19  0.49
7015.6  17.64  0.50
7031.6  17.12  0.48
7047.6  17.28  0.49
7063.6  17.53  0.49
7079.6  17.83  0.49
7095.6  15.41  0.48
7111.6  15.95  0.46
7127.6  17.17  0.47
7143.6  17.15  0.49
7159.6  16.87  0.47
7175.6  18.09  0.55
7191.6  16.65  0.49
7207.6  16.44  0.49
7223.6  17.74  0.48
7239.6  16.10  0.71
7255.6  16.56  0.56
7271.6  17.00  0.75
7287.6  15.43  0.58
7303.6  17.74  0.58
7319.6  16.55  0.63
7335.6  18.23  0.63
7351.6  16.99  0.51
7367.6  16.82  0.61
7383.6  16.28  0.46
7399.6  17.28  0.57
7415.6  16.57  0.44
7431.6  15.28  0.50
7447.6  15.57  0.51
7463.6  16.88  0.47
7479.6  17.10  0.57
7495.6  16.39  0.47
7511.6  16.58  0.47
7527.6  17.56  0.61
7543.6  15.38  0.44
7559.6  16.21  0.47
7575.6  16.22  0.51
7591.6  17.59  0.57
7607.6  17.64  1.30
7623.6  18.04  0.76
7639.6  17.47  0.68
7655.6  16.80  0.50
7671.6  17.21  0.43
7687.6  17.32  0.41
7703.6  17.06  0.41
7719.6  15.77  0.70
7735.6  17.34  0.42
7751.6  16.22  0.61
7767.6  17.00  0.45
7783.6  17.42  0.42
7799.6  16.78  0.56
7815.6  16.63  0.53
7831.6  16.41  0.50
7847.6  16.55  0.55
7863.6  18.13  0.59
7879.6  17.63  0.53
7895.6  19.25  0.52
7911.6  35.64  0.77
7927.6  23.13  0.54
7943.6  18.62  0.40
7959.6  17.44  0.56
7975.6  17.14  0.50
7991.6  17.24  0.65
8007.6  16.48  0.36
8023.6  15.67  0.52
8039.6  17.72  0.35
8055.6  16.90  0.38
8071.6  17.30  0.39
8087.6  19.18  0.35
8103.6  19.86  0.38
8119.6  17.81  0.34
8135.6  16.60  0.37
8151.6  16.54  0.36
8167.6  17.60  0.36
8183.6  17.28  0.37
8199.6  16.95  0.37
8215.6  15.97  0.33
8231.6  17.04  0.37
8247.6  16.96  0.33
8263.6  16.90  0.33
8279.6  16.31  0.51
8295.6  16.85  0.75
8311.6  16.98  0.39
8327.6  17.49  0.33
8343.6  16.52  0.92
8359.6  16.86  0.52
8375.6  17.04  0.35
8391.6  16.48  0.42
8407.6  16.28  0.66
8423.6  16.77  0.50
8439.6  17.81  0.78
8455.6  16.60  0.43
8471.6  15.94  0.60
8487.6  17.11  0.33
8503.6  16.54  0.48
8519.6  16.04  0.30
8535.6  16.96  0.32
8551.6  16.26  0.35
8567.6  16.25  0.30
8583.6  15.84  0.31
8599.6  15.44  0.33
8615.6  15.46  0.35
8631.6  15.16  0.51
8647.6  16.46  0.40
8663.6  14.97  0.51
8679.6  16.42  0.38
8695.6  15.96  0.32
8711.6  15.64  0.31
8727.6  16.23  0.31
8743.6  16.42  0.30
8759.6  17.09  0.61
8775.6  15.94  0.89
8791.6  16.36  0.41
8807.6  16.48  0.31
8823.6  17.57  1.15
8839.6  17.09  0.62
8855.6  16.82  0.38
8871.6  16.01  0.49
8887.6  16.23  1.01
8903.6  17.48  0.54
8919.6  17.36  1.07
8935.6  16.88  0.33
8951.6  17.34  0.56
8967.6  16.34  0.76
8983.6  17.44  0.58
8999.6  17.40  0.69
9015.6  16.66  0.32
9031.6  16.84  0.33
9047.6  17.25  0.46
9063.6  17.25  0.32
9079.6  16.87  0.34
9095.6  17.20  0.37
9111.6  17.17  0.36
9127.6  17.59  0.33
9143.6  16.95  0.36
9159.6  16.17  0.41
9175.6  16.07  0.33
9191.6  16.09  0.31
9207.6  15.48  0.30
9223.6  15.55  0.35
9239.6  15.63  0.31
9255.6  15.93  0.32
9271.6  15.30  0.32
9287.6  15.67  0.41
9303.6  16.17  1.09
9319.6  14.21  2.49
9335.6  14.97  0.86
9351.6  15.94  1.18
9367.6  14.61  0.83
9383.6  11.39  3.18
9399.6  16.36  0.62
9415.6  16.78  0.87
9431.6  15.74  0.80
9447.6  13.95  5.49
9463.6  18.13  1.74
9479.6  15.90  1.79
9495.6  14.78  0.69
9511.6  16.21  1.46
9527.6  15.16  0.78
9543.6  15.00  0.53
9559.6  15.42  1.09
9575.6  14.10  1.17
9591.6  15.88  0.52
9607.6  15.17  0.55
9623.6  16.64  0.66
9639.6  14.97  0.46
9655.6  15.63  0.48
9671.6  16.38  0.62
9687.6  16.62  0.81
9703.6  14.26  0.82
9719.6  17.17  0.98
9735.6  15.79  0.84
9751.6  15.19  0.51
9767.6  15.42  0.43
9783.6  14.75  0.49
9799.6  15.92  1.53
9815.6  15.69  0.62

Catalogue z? 0.205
